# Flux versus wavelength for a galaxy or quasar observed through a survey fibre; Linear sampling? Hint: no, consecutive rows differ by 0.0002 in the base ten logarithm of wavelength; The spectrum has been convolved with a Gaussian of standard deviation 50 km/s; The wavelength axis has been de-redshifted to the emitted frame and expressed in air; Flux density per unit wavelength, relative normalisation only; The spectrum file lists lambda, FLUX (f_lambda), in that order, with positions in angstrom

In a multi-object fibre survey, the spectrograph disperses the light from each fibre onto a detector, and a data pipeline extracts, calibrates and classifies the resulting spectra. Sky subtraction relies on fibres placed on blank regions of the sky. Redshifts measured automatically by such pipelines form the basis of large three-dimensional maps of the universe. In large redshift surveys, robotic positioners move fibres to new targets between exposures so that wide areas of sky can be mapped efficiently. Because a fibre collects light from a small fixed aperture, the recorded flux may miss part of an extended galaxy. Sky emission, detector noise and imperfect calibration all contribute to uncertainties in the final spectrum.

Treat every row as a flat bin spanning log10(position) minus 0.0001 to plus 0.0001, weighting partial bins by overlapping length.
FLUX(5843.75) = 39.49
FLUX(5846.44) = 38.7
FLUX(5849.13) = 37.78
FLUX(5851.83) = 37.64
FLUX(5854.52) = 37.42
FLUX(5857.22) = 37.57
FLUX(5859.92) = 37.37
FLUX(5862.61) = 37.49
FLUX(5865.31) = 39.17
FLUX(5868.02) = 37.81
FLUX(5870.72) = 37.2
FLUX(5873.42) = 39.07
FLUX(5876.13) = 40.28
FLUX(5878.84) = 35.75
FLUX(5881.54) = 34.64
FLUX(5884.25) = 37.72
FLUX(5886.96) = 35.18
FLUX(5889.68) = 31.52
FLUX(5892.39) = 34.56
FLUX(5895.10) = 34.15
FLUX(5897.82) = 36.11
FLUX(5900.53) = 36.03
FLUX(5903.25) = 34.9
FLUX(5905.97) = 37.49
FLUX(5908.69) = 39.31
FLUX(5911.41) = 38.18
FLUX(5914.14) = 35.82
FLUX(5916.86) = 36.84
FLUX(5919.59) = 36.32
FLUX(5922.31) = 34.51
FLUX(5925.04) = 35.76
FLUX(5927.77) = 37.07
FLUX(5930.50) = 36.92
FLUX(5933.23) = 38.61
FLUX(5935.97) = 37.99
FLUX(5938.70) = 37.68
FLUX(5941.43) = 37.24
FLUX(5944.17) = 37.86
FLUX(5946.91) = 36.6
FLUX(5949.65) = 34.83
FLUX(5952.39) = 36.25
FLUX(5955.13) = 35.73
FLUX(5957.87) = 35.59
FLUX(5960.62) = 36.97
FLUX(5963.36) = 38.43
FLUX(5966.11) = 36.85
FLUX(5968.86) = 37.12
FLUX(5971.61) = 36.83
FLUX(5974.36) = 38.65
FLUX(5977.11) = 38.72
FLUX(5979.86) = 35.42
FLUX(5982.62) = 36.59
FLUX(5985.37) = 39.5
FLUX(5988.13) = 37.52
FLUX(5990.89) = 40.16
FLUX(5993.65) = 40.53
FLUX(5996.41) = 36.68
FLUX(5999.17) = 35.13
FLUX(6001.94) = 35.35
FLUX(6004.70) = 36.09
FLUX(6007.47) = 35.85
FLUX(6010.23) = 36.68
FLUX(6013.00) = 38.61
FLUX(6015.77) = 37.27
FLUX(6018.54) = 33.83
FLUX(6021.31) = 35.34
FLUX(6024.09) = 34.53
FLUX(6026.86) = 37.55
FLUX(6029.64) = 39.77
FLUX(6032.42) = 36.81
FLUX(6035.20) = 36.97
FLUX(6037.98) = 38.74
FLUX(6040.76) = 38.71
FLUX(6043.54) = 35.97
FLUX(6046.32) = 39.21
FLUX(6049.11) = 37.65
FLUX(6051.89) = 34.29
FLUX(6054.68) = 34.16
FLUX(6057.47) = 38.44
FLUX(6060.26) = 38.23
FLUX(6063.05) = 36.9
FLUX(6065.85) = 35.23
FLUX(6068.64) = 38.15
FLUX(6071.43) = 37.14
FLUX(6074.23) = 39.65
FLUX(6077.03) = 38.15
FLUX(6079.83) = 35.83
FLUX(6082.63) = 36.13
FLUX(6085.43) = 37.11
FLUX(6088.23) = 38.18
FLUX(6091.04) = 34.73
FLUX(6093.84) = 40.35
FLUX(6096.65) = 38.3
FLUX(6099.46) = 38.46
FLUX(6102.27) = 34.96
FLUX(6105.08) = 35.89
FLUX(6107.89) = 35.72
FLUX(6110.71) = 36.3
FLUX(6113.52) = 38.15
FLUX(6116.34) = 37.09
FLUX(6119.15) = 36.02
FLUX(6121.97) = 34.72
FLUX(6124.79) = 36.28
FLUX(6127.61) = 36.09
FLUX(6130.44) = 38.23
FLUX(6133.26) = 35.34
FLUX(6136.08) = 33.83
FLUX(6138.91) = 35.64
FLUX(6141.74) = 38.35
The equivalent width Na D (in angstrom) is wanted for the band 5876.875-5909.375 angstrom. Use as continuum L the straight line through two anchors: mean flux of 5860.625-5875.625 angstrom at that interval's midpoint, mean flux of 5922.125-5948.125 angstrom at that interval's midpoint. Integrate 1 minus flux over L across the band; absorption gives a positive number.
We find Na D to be 1.9 angstrom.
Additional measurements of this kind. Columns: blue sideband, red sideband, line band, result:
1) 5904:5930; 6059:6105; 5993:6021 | 0.5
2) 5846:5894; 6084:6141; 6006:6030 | 0.2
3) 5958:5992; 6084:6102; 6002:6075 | 1.4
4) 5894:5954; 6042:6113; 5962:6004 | -0.8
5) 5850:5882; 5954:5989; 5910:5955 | 0.8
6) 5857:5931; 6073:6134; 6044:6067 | 0.0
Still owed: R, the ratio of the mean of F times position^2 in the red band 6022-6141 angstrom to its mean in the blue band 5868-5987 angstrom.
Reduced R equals 1.06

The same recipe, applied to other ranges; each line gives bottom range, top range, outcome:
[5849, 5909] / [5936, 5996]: 1.05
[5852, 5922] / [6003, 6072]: 1.06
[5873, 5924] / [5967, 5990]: 1.07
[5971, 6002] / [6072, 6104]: 1.03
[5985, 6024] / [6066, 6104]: 1.04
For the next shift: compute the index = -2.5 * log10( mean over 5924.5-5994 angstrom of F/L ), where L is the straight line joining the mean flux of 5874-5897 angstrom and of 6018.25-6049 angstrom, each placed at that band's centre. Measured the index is -0.028 mag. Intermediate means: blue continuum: 35.6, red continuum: 37.2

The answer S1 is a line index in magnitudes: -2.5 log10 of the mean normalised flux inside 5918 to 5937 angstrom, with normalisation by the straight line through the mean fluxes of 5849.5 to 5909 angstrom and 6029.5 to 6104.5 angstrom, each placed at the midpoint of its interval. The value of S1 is 0.00 mag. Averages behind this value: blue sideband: 36.7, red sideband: 37.3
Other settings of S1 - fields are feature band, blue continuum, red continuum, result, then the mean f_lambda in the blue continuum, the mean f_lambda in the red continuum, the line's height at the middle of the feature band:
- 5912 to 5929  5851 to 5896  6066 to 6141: 0.02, 36.8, 36.8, 36.8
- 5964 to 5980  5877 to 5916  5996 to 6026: -0.05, 35.9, 35.9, 35.9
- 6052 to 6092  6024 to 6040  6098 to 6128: 0.00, 37.7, 36.3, 37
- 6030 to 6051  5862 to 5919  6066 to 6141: -0.03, 36.6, 36.8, 36.7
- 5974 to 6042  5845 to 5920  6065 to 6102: 0.00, 36.9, 37.5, 37.2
